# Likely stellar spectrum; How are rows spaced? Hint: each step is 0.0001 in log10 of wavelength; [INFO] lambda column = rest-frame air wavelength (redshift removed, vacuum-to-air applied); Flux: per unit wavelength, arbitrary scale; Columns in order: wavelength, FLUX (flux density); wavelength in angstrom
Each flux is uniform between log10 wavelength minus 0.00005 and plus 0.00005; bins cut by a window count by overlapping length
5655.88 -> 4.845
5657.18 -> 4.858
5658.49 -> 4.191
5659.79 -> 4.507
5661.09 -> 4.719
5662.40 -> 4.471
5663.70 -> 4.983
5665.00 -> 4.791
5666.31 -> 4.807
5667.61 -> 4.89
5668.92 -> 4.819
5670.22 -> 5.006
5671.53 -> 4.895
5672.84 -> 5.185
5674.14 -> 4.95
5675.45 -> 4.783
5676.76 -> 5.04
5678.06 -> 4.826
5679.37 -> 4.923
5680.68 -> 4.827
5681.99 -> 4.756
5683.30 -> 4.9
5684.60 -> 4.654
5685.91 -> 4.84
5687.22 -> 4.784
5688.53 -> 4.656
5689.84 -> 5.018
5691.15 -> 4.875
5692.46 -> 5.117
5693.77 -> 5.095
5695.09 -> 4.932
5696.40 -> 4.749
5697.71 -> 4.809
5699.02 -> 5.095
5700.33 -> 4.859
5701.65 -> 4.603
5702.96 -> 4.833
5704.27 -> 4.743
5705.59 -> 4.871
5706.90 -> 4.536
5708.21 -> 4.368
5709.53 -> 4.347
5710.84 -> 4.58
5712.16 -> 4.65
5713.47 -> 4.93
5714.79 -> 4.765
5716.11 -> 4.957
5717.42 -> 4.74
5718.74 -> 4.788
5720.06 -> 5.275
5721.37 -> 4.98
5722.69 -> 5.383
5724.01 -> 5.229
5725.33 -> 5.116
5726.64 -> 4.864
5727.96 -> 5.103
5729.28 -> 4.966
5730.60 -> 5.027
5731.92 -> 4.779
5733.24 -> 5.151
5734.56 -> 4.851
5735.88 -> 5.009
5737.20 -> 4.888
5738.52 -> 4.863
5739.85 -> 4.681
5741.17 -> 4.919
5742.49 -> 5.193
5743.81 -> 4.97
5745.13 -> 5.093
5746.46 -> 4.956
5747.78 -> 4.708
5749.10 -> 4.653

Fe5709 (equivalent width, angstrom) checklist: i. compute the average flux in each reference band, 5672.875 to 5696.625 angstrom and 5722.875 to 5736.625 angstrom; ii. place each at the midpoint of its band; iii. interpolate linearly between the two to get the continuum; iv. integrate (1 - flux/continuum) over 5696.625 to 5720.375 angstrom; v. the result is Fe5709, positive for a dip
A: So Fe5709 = 1.0 angstrom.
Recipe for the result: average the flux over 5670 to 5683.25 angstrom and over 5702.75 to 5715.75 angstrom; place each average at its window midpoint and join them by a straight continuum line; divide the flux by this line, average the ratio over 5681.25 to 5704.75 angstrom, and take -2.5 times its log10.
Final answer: -0.01 mag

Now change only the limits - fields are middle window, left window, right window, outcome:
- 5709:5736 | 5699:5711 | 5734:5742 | -0.03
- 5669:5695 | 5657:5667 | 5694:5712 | -0.05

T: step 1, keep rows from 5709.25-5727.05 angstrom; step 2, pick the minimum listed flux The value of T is 4.347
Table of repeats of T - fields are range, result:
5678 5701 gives 4.654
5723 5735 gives 4.779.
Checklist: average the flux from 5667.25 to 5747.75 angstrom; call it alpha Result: 4.89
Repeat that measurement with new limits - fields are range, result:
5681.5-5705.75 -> 4.85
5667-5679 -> 4.93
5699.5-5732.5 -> 4.85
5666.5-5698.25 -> 4.89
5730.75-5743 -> 4.93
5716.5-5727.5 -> 5.05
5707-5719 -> 4.67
